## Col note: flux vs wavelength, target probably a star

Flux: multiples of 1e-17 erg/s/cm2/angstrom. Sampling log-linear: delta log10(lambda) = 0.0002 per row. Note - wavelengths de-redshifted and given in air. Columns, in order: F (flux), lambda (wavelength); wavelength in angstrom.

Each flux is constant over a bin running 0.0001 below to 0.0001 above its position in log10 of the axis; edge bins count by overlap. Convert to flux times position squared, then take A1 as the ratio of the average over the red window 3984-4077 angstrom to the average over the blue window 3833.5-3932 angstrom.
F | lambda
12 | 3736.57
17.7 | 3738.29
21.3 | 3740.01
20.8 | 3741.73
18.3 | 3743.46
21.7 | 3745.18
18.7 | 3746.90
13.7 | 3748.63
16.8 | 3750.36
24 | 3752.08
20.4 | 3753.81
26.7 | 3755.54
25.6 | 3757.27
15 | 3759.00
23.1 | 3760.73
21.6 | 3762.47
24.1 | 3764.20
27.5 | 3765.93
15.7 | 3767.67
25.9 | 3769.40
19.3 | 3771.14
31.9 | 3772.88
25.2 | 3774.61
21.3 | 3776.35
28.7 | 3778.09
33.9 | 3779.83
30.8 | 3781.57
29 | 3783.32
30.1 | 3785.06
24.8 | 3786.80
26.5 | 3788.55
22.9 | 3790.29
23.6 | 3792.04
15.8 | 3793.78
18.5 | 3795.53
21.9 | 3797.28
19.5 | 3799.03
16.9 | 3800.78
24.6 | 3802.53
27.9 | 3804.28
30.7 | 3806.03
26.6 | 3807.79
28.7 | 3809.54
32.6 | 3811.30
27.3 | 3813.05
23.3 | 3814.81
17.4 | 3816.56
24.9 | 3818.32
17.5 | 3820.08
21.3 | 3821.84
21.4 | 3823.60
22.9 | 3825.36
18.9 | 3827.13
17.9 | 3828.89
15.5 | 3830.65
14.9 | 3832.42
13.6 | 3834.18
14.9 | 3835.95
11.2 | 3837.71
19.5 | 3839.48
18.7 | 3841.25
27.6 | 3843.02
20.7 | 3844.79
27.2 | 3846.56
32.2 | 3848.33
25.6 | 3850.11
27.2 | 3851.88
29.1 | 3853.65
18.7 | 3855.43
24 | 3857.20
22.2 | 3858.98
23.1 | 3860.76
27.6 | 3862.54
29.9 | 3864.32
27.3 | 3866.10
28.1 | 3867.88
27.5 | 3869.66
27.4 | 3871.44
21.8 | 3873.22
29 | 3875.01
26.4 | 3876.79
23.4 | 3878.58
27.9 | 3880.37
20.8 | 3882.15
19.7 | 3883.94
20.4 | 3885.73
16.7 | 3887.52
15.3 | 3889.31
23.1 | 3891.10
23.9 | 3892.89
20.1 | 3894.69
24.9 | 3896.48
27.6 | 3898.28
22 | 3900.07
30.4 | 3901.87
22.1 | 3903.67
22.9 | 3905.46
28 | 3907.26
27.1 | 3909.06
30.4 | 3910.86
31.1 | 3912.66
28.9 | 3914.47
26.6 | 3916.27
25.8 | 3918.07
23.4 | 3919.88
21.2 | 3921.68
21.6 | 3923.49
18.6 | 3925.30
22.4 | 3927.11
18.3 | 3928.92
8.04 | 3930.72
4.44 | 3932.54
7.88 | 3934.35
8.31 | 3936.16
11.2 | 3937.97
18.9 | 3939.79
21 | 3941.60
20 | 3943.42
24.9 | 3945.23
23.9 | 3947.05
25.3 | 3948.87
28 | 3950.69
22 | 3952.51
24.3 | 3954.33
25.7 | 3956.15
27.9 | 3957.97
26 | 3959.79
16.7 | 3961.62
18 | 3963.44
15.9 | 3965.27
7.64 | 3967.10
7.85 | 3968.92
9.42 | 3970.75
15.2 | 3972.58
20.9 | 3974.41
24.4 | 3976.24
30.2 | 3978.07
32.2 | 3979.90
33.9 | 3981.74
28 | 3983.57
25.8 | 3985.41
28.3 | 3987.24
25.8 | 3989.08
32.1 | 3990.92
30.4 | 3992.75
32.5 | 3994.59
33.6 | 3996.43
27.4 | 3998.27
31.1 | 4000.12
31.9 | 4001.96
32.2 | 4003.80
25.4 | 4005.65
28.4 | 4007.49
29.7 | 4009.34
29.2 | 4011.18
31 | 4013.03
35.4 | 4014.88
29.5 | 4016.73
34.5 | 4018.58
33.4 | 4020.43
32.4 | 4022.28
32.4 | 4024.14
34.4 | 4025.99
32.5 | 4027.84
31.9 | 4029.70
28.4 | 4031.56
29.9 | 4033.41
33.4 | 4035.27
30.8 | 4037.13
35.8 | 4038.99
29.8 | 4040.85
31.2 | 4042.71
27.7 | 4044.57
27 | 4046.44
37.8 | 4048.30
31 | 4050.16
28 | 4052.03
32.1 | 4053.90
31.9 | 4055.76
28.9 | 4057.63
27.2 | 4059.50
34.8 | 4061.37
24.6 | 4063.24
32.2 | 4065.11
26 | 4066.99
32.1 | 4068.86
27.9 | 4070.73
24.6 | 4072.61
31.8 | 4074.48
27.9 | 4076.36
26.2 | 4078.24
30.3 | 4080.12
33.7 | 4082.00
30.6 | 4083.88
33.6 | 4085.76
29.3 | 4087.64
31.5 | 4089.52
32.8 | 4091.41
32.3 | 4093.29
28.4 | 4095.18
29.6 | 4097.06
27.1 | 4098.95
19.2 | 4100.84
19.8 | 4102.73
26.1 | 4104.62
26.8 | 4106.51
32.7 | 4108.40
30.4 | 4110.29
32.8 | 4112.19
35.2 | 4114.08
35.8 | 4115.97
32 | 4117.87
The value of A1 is 1.40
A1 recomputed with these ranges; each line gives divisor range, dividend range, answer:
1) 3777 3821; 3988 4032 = 1.39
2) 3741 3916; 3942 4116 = 1.33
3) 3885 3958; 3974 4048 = 1.47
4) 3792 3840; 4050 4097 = 1.63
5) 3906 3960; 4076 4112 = 1.45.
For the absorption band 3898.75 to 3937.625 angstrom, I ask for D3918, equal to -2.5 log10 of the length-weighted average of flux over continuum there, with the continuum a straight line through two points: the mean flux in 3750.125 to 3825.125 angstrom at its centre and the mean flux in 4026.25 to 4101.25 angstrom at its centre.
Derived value 0.251 mag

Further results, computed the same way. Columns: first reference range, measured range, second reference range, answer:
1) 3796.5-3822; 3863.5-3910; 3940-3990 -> -0.05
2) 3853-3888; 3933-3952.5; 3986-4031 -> 0.44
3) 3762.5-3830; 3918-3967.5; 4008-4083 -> 0.41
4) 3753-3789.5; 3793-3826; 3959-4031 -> 0.10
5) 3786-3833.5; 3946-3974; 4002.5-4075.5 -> 0.38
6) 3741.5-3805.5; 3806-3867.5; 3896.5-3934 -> 0.01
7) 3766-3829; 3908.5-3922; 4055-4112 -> -0.04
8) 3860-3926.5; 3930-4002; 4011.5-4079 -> 0.25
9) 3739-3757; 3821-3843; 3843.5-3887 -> 0.31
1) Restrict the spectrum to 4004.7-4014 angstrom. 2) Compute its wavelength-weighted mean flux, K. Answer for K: 28.8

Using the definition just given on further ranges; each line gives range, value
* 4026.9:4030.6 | 32.2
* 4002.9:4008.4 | 28.6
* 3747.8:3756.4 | 20.3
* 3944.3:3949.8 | 24.7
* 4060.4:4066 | 30.5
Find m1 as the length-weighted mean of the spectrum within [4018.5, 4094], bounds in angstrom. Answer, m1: 30.8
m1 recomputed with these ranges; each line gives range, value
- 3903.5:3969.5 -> 20.6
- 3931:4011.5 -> 23.1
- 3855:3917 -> 24.8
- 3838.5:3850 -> 24.3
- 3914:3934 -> 19.4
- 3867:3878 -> 26.6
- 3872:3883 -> 25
